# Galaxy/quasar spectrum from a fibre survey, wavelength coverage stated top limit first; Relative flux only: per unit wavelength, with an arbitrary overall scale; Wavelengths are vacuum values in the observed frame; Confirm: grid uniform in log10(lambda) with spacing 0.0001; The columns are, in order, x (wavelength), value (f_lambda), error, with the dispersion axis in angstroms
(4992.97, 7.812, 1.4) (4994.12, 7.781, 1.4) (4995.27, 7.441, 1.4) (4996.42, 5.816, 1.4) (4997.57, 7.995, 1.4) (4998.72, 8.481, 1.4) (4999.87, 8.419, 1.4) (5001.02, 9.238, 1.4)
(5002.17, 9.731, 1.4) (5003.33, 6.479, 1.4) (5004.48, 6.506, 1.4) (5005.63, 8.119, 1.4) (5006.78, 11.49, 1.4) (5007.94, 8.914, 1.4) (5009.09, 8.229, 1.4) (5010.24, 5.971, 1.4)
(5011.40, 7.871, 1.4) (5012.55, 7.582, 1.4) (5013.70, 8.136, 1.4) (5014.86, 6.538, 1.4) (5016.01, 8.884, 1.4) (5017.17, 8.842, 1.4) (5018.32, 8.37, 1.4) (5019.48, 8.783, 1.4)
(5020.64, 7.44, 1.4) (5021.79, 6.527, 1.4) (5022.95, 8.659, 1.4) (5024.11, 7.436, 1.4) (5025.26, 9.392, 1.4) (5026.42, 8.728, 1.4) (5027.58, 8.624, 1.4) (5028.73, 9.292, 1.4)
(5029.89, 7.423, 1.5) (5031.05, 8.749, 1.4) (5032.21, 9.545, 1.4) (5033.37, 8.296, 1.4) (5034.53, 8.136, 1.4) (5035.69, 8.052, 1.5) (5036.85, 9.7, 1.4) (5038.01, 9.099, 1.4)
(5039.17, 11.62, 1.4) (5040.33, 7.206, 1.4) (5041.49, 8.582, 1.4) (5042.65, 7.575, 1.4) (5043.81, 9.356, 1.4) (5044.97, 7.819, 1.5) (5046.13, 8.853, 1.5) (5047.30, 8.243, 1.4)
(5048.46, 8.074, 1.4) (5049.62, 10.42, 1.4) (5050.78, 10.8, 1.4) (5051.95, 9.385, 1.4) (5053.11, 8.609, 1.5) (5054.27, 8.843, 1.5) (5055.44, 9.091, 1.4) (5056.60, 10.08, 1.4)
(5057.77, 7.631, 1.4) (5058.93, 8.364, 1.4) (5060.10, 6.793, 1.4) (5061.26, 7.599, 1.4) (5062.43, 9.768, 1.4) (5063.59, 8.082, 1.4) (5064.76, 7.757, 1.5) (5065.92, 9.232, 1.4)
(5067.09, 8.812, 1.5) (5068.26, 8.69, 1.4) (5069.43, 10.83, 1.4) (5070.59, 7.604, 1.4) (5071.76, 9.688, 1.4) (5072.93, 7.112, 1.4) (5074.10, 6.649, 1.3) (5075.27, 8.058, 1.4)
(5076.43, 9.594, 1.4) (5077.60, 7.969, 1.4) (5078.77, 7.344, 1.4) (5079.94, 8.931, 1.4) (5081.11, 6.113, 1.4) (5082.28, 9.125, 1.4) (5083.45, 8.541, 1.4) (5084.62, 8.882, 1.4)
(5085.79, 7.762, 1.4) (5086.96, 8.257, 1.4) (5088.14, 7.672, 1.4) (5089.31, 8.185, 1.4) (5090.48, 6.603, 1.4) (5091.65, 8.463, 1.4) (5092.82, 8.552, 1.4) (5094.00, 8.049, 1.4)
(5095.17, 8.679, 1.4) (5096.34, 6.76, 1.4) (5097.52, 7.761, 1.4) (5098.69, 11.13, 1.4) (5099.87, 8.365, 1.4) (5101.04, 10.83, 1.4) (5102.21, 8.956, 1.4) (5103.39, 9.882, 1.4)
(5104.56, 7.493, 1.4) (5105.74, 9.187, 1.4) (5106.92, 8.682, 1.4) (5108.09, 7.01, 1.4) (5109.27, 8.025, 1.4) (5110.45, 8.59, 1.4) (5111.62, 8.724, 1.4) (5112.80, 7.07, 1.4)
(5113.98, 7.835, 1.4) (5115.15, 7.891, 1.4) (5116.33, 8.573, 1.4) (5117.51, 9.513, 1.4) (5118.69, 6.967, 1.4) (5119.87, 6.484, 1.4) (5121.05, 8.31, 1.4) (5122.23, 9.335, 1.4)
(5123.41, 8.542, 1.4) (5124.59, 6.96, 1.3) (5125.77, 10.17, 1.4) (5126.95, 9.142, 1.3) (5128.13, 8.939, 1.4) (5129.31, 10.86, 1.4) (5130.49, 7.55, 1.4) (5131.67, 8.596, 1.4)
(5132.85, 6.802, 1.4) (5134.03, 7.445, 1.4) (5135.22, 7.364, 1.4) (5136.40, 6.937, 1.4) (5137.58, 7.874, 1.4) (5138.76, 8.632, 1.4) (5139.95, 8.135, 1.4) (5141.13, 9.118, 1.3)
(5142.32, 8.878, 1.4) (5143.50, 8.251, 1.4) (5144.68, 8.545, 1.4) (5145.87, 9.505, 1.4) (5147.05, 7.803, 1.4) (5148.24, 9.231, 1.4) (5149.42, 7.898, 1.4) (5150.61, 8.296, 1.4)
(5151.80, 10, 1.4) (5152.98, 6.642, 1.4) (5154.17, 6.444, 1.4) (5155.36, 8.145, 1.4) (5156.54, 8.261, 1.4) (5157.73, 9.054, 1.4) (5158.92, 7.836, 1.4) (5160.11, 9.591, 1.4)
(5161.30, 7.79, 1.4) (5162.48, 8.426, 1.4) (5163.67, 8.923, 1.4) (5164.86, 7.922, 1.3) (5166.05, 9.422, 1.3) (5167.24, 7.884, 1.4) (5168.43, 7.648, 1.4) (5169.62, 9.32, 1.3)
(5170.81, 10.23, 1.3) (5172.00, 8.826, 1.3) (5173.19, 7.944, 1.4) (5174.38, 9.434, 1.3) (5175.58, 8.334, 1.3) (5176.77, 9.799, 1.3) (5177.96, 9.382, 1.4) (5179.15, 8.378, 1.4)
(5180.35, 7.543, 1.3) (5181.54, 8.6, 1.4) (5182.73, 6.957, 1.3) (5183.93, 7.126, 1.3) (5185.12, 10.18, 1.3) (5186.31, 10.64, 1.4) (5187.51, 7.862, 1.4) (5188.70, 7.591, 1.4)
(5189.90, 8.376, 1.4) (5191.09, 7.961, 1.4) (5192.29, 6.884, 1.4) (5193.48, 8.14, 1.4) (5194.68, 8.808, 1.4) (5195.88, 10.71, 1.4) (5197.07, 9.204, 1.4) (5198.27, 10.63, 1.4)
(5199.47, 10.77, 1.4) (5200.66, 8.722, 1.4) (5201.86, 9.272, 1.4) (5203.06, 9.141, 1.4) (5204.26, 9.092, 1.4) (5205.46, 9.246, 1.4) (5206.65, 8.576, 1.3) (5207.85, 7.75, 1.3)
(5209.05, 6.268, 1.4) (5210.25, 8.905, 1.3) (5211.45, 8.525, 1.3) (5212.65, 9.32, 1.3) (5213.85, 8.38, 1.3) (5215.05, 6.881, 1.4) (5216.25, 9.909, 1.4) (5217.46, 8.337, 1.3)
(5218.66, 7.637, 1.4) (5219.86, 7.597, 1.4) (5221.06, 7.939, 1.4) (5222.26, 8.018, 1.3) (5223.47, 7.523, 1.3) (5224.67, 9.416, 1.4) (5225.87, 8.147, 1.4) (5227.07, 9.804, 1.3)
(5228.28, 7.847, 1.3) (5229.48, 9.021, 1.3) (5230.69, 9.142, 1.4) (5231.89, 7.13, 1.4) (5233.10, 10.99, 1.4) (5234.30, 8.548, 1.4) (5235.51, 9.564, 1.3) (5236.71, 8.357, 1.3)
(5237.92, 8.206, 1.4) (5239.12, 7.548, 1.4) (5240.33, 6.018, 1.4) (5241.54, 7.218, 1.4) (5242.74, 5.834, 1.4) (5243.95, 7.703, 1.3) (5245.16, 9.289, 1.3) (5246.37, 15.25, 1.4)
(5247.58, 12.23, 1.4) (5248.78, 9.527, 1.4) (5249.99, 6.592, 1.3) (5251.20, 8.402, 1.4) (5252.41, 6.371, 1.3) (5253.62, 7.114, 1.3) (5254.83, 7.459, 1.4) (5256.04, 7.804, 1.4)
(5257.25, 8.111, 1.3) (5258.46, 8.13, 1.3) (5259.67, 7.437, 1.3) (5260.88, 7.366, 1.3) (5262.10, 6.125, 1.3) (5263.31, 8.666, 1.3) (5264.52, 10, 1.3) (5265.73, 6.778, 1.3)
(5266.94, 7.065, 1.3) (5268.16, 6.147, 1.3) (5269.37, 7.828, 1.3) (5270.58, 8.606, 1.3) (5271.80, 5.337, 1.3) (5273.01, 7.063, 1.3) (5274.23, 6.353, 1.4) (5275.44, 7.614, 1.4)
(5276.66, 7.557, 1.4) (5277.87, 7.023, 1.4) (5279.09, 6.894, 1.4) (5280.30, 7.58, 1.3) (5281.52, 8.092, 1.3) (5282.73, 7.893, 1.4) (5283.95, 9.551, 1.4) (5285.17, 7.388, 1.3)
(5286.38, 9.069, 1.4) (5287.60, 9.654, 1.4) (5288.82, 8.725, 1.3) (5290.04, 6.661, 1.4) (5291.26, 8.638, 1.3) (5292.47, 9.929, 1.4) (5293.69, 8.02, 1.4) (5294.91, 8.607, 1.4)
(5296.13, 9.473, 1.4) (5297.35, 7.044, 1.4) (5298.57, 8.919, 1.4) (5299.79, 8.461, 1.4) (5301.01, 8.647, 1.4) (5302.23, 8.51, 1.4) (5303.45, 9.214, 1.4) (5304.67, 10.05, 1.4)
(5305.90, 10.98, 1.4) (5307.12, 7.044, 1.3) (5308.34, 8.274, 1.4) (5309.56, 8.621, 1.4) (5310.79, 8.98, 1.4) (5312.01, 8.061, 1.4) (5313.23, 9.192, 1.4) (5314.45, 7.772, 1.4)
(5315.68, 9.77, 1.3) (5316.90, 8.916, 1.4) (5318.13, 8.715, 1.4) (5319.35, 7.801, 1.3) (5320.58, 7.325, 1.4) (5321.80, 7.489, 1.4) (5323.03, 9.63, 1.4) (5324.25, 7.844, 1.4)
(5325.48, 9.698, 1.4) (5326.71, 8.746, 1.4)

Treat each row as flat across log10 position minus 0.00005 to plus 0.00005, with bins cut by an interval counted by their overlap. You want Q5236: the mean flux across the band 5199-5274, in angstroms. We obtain 8.26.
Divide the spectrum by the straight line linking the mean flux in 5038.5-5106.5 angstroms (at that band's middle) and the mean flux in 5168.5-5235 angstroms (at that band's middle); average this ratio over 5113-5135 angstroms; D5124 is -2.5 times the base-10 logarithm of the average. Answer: 0.04 mag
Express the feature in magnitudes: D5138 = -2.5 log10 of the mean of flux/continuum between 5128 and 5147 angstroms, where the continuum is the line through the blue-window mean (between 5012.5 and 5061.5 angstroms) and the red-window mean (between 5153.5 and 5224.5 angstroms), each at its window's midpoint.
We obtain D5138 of 0.03 mag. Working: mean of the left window 8.56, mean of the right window 8.55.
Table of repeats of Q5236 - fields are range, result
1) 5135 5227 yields 8.52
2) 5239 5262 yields 8.14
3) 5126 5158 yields 8.32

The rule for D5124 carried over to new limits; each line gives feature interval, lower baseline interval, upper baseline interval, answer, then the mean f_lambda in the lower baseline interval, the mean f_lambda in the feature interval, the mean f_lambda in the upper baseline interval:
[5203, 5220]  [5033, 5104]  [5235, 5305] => -0.016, 8.57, 8.37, 8.11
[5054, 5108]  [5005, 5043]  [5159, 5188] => 0.011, 8.42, 8.43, 8.66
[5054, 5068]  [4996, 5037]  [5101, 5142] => -0.030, 8.23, 8.5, 8.32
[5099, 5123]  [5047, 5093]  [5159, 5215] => 0.015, 8.46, 8.42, 8.68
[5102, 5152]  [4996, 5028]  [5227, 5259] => -0.008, 8.12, 8.35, 8.47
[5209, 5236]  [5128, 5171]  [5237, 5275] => -0.065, 8.36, 8.51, 7.86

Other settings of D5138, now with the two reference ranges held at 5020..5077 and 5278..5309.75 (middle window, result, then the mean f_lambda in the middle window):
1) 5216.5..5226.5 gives 0.05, 8.15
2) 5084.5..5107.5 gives 0.01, 8.5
